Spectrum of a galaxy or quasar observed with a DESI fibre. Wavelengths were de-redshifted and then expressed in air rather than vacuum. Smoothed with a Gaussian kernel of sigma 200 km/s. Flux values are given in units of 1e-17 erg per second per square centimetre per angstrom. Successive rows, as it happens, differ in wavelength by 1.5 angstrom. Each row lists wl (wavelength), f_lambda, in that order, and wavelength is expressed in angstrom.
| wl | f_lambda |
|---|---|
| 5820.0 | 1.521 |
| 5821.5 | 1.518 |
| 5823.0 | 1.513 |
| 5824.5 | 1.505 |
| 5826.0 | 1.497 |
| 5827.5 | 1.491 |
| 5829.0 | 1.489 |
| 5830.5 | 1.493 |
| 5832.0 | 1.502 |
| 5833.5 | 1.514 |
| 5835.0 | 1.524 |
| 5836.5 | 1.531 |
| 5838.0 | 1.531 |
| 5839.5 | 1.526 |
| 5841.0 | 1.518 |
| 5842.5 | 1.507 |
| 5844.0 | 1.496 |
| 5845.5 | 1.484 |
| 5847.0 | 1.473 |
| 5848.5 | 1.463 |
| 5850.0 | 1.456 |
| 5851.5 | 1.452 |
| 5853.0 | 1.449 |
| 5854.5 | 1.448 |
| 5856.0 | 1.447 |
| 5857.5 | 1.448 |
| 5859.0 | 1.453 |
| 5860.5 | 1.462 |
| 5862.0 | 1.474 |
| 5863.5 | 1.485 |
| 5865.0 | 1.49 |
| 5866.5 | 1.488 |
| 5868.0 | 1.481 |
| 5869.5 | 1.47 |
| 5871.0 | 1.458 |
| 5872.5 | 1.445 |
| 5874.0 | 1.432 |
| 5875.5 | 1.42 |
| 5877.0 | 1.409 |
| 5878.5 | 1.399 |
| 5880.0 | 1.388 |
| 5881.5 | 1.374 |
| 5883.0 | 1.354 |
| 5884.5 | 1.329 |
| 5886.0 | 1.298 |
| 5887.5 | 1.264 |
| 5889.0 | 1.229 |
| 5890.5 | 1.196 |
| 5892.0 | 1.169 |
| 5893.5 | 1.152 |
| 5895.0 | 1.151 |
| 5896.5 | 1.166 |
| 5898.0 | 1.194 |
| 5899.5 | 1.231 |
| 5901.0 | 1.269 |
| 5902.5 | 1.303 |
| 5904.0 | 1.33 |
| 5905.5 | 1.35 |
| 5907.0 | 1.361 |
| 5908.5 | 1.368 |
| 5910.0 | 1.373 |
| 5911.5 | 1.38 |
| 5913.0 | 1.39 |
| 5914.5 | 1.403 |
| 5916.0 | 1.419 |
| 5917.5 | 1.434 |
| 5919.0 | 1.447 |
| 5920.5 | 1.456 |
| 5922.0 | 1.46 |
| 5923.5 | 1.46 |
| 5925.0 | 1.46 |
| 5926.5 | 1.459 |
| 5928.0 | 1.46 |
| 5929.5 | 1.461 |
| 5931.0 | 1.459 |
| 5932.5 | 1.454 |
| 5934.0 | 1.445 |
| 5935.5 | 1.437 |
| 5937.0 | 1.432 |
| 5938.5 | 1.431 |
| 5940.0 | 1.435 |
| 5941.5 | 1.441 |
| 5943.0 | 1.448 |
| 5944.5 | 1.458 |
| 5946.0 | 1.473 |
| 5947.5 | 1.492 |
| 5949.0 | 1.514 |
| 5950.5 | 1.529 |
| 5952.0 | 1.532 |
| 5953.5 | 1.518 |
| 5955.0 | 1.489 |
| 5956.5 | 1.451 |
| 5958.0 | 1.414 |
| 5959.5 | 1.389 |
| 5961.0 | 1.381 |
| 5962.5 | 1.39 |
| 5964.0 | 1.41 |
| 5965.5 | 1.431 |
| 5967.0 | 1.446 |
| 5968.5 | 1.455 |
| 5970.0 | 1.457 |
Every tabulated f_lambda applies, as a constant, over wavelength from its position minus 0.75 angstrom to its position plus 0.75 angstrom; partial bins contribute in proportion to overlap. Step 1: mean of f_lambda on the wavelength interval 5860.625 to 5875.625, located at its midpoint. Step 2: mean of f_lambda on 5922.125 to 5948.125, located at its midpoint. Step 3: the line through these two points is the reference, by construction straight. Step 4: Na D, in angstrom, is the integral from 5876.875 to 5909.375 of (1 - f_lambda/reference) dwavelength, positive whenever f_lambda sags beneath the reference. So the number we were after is 4.0 angstrom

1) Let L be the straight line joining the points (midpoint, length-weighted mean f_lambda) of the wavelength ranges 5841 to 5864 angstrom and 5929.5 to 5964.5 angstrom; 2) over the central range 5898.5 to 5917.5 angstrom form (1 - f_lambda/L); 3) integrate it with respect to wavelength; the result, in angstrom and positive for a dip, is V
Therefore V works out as 1.43 angstrom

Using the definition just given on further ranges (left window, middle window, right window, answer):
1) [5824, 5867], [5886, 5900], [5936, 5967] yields 2.6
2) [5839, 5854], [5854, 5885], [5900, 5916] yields -0.1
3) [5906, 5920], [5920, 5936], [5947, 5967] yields -0.4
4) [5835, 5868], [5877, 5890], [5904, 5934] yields 1.1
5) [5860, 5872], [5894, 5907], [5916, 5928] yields 1.8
